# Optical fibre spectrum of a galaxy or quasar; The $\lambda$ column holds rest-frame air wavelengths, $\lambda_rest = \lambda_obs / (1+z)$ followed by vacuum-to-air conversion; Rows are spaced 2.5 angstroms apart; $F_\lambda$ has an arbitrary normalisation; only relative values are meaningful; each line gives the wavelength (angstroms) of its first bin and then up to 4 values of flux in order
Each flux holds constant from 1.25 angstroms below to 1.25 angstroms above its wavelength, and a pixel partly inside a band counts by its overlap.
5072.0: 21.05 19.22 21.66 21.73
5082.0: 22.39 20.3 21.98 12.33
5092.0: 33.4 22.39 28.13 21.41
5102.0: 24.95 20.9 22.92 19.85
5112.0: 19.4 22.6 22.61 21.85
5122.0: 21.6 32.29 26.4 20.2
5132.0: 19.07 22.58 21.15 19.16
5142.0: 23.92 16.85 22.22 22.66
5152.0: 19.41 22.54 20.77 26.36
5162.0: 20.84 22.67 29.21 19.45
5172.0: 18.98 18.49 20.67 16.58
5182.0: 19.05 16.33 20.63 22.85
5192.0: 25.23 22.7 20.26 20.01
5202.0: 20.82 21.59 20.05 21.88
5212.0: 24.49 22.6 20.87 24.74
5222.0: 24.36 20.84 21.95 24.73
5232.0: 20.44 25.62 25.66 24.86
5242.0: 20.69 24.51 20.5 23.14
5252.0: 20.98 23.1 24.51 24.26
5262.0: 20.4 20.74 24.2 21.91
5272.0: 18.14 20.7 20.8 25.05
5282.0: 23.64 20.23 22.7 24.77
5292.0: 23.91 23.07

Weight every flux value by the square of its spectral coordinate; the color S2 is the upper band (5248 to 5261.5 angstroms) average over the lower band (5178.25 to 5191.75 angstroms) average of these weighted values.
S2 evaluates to 1.21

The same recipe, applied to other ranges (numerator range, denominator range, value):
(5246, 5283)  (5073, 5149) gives 1.06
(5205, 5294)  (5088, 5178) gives 1.06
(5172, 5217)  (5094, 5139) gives 0.94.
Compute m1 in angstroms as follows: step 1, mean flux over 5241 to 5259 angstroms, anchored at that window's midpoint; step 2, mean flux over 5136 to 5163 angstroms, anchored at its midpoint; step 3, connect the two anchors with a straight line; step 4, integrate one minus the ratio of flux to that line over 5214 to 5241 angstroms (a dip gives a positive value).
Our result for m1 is -1.20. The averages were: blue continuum 21.5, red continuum 22.6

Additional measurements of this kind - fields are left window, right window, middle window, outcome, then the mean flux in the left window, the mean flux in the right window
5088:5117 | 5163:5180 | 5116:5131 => -1.4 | 22.6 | 21.1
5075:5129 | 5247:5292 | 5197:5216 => 0.8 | 22.8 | 22.3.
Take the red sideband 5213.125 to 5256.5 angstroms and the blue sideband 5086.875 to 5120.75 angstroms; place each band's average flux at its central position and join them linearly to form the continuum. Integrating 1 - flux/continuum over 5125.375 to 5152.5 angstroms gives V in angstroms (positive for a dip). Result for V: 1.4 angstroms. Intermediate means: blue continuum 22.5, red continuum 22.9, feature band 21.4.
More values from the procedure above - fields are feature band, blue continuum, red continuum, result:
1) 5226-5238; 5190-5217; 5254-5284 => -0.9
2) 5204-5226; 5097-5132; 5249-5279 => -0.1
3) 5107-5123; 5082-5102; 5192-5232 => 1.0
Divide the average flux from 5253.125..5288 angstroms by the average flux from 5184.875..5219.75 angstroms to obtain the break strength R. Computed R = 1.02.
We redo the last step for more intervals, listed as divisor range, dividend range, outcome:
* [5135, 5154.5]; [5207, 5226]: 1.08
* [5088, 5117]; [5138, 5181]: 0.94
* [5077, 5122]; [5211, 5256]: 1.03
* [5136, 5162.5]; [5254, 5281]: 1.03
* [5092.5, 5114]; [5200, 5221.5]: 0.97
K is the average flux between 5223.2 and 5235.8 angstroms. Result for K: 22.7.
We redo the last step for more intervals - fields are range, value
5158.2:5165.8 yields 23.3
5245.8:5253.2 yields 21.6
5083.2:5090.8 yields 18.3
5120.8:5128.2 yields 26.8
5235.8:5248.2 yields 23.2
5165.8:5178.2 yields 21.3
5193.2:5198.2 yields 21.5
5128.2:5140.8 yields 20.5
